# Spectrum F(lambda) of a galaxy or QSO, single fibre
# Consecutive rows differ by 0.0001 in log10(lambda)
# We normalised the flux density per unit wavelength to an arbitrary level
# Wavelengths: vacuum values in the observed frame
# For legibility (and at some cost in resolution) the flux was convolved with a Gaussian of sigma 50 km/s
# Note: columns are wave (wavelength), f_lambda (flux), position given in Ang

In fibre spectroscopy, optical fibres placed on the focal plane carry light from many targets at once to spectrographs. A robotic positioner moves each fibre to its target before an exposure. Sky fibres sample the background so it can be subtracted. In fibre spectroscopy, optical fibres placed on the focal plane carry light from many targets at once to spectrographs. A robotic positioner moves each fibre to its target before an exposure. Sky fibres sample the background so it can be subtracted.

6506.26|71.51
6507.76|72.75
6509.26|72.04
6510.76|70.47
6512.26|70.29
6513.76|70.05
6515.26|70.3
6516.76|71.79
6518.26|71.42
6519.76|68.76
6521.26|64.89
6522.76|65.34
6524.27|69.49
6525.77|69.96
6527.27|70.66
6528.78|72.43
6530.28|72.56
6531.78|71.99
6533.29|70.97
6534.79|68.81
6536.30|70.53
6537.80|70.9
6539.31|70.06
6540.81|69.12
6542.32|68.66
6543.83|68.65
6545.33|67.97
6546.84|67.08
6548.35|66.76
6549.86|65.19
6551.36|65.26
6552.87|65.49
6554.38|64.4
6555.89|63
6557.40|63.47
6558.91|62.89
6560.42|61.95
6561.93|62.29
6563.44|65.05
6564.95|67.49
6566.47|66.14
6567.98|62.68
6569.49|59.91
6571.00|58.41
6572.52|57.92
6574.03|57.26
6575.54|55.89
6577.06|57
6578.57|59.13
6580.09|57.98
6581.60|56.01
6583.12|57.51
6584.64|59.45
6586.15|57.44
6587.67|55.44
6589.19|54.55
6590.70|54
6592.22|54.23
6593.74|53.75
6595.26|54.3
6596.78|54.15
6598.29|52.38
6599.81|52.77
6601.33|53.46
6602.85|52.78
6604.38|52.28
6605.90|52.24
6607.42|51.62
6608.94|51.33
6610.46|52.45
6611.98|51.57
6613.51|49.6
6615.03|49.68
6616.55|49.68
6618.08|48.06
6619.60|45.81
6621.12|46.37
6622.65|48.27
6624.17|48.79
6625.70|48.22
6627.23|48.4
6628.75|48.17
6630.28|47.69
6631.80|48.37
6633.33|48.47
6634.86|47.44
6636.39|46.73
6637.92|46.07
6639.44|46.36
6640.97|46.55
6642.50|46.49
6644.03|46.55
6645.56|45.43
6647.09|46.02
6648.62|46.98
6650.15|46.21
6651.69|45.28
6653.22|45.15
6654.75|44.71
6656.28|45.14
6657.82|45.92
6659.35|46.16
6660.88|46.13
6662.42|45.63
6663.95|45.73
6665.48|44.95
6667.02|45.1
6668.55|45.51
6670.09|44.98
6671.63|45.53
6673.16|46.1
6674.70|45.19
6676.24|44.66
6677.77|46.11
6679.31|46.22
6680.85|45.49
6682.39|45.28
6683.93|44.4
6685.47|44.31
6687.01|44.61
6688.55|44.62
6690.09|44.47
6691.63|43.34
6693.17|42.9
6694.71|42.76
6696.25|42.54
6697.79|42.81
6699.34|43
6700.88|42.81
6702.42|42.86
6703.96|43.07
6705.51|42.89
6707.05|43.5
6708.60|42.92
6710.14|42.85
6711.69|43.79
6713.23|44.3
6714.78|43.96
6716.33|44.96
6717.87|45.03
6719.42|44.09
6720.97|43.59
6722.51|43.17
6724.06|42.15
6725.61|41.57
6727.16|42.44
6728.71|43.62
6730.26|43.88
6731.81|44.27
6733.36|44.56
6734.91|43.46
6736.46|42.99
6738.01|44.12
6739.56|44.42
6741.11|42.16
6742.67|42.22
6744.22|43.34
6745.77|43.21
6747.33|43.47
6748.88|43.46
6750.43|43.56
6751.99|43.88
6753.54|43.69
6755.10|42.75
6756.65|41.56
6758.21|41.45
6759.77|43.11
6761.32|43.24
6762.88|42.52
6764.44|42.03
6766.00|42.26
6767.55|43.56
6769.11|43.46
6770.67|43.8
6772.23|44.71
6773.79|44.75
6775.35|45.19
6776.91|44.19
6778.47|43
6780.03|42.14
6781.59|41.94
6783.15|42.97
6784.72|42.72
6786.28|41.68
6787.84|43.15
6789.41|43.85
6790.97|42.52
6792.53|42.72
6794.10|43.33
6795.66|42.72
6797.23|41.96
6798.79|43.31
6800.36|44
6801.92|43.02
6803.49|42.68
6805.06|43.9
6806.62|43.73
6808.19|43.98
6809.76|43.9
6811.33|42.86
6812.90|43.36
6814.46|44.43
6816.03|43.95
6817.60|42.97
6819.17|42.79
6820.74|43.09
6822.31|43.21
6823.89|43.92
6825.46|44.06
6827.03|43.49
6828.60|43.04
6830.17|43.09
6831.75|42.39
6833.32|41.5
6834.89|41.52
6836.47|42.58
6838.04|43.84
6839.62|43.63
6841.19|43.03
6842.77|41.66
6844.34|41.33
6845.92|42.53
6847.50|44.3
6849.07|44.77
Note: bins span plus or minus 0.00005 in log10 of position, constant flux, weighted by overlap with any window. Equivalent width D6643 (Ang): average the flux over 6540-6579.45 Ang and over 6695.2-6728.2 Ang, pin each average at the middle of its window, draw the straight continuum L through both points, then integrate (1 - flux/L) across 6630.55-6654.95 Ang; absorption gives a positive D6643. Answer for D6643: 2.8 Ang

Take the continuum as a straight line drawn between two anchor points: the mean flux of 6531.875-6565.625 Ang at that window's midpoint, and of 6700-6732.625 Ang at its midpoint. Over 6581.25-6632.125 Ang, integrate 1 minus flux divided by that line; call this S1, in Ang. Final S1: 6.0 Ang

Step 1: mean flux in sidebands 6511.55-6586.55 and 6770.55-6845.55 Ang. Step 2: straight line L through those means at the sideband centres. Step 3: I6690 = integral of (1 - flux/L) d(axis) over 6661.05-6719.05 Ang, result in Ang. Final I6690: 9.7 Ang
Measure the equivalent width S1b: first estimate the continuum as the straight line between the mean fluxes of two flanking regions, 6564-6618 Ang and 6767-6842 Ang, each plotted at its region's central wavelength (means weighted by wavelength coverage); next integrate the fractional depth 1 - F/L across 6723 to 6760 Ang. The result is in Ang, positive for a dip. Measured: 2.9 Ang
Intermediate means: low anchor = 55.4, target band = 43.1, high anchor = 43.2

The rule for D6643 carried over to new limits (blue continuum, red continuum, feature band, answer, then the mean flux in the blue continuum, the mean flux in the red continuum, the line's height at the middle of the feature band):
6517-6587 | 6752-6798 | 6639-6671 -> 5.3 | 64.9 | 43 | 54.8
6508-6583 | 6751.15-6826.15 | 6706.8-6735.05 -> 3.4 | 66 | 43.2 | 49.6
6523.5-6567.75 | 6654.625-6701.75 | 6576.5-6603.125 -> 2.0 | 67.5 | 44.7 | 59.9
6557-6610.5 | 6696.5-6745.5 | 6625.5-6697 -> 5.3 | 57.2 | 43.4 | 49.4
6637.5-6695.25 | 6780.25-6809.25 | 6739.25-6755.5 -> 0.2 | 45.4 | 43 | 43.9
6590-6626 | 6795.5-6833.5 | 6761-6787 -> 1.0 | 51.2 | 43.3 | 44.8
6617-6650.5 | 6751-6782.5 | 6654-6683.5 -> 0.4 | 47.2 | 43.2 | 46.1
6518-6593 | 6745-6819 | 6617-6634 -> 2.9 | 64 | 43.2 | 57.6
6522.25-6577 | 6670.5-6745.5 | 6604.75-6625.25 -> 2.6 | 65.9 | 43.8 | 56.8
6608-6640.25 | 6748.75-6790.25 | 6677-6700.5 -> 1.0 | 48.5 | 43.1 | 46.1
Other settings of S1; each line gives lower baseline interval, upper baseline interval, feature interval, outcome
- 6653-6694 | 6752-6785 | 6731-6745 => 0.1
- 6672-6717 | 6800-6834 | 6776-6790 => 0.2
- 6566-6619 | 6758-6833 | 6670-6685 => 1.4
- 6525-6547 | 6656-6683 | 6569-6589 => 1.5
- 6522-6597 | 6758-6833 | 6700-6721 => 2.8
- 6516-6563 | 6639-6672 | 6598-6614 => 0.9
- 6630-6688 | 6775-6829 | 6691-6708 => 0.8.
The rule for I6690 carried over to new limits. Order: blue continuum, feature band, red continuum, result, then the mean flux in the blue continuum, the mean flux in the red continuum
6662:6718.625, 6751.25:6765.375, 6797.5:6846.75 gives 0.32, 44.3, 43.1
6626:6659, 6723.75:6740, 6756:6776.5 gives 0.27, 46.6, 43.2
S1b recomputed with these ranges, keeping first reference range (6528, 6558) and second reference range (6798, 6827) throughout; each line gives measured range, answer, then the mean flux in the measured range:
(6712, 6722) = 1.5 Ang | 44.3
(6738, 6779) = 4.3 Ang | 43.3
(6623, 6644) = 4.3 Ang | 47.5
